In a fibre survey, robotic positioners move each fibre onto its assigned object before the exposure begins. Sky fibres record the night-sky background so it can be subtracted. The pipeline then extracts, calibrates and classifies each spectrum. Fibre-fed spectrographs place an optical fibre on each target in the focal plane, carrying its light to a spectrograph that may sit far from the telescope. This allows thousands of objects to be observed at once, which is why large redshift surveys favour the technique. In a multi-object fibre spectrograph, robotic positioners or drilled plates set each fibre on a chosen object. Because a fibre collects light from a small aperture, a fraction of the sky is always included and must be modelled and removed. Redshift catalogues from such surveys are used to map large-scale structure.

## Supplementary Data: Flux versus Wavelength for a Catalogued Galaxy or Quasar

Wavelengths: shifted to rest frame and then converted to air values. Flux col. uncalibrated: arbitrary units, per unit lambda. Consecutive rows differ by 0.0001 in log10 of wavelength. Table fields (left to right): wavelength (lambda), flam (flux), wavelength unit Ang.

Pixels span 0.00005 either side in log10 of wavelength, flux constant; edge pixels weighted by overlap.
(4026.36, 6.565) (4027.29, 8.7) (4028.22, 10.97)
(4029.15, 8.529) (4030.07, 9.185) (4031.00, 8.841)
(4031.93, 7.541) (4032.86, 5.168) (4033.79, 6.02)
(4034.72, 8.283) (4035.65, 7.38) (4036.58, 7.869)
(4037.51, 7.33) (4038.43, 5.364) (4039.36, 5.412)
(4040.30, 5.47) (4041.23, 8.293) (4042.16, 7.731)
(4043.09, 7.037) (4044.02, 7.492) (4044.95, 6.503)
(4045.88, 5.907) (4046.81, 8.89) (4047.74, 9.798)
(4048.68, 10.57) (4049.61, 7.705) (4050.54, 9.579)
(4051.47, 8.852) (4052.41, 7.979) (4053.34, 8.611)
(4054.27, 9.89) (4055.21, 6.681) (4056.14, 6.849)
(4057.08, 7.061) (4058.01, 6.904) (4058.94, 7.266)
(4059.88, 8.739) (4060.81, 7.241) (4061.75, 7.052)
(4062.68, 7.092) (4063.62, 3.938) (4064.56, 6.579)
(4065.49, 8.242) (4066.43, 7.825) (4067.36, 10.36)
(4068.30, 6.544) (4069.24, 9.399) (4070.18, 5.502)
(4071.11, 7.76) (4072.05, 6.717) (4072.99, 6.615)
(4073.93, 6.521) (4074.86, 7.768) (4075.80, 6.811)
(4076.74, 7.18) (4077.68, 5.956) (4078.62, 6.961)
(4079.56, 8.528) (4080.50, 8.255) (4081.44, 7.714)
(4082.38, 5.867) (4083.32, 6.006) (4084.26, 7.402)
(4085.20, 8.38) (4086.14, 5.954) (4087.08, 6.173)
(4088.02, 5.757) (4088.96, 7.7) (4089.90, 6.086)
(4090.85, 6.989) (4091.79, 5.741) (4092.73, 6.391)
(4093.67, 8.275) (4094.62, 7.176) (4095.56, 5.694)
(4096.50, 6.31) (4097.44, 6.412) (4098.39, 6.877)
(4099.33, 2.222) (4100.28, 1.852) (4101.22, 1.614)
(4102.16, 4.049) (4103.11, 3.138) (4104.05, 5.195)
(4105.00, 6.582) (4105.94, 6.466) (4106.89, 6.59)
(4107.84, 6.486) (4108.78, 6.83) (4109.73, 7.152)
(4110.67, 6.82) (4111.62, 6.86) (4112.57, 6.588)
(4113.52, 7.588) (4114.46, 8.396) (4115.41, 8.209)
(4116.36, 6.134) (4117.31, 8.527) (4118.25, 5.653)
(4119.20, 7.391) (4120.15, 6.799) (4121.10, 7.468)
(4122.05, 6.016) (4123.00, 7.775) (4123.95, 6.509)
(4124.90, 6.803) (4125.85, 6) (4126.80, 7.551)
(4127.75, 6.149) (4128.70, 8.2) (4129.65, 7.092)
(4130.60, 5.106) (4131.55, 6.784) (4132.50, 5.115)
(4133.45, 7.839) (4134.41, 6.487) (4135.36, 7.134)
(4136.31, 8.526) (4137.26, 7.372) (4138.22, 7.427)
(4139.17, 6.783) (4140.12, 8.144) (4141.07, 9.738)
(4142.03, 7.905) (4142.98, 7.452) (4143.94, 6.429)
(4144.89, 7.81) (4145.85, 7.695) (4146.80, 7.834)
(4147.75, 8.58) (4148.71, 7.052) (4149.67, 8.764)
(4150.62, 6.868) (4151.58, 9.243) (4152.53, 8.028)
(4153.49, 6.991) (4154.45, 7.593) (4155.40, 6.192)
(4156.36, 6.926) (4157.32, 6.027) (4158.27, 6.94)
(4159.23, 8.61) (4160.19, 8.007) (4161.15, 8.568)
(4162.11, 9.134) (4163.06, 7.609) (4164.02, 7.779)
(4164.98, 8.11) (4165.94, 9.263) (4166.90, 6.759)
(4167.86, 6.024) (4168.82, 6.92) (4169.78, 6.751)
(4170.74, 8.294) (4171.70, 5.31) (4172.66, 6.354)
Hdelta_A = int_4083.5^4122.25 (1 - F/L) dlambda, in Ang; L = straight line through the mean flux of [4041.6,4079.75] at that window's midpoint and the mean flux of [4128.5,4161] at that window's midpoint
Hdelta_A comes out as 6.26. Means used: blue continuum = 7.57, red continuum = 7.44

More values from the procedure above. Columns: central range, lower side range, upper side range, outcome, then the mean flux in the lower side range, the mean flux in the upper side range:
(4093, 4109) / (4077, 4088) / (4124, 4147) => 3.8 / 6.97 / 7.2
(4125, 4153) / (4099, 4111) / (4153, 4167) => -3.2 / 5.01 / 7.66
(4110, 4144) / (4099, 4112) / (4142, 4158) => -4.9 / 5.15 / 7.48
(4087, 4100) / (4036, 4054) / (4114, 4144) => 2.1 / 7.73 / 7.16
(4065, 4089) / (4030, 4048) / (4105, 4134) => -0.5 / 7.21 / 6.89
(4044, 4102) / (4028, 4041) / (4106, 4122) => 1.4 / 7.33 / 7.05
